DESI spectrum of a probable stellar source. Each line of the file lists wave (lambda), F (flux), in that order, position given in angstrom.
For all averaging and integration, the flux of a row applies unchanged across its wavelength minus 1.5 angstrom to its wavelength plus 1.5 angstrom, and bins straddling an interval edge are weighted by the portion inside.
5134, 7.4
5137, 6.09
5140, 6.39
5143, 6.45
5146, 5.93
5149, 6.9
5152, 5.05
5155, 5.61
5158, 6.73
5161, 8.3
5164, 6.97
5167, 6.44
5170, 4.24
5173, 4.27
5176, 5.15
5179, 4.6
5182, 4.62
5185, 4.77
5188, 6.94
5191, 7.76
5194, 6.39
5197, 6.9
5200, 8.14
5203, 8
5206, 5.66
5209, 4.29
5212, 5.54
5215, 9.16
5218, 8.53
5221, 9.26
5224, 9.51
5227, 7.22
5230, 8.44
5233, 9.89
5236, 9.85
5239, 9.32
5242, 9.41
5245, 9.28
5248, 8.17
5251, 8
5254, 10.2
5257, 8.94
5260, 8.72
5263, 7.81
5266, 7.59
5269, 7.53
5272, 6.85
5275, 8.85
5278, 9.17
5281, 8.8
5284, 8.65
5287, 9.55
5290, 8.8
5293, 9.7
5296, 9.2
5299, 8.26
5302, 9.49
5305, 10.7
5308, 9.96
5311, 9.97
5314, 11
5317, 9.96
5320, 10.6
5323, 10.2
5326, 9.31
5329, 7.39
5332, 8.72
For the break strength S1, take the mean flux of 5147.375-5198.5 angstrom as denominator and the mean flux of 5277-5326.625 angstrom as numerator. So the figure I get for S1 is 1.61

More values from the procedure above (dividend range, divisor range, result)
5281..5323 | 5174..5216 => 1.55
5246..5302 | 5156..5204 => 1.38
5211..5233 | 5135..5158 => 1.37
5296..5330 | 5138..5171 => 1.54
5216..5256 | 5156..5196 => 1.52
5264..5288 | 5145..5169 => 1.29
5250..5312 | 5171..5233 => 1.30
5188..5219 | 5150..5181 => 1.22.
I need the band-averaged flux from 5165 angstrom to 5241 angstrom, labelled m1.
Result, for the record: 7.01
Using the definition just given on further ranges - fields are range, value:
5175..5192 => 5.59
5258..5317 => 9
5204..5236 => 7.85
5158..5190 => 5.71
